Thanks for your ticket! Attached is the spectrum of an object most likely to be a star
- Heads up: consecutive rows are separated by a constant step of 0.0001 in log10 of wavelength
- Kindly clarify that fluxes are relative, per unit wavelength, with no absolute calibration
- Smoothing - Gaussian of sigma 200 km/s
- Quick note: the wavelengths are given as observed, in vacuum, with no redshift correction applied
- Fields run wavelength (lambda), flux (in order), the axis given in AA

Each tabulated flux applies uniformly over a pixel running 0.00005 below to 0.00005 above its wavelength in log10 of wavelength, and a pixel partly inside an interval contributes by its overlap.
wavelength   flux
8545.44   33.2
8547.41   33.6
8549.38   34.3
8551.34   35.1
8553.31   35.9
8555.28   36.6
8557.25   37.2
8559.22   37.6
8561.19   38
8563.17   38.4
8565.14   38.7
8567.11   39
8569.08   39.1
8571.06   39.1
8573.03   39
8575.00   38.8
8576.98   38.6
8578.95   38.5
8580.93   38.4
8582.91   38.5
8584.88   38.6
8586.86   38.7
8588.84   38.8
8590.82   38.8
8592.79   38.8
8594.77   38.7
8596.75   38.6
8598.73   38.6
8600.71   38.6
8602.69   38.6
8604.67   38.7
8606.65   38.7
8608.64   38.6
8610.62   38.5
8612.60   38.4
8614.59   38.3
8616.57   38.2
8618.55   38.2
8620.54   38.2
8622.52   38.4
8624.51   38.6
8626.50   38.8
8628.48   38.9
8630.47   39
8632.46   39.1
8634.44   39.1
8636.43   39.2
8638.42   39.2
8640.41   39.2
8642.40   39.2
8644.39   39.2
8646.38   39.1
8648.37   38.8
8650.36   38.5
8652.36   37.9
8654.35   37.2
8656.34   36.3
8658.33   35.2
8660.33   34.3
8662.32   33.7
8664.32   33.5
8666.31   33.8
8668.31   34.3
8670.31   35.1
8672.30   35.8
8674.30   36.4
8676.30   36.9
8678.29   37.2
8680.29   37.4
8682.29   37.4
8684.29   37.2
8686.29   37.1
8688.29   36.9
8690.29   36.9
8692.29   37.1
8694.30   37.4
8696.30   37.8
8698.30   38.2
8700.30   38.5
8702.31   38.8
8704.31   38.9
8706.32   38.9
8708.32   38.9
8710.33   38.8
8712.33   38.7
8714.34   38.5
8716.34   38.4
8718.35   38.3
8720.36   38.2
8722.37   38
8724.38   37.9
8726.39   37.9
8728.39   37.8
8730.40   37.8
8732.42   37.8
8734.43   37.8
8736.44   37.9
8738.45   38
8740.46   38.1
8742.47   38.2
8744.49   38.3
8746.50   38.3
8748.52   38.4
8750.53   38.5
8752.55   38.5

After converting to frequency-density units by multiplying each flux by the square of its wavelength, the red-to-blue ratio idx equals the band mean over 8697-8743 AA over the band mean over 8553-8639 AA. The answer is 1.0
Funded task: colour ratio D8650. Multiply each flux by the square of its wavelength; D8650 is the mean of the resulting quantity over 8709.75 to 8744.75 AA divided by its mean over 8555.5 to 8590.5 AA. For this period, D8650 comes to 1.0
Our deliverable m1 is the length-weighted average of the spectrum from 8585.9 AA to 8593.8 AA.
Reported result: 38.8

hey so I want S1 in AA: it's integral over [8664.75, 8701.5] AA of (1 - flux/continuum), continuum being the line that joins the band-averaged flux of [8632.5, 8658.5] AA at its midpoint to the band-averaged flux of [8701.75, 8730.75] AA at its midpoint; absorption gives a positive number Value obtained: 1.6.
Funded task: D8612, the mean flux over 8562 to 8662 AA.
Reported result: 38.4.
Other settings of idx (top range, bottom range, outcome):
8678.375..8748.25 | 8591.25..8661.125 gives 1.01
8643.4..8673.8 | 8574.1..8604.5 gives 0.95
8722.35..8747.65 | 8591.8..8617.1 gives 1.01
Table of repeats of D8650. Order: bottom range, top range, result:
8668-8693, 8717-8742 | 1.05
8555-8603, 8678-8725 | 1.01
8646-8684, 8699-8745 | 1.07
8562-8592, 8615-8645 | 1.01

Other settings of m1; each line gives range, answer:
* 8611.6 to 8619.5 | 38.3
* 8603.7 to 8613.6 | 38.5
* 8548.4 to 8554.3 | 35.1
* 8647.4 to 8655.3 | 38.1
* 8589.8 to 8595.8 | 38.8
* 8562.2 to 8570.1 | 38.8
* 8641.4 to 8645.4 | 39.2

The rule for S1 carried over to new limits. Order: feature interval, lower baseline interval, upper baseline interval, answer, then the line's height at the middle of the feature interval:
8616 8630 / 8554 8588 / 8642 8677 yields -0.50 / 37.2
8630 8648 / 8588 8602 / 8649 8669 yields -1.28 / 36.5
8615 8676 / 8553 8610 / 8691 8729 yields 1.50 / 38.4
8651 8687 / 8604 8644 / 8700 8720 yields 2.55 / 38.7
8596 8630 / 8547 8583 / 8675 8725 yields -0.71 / 37.7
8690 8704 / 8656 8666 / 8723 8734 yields -0.64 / 36.3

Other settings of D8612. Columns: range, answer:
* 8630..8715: 37.4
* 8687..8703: 37.7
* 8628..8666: 37.6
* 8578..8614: 38.6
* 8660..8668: 33.8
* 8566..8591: 38.8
